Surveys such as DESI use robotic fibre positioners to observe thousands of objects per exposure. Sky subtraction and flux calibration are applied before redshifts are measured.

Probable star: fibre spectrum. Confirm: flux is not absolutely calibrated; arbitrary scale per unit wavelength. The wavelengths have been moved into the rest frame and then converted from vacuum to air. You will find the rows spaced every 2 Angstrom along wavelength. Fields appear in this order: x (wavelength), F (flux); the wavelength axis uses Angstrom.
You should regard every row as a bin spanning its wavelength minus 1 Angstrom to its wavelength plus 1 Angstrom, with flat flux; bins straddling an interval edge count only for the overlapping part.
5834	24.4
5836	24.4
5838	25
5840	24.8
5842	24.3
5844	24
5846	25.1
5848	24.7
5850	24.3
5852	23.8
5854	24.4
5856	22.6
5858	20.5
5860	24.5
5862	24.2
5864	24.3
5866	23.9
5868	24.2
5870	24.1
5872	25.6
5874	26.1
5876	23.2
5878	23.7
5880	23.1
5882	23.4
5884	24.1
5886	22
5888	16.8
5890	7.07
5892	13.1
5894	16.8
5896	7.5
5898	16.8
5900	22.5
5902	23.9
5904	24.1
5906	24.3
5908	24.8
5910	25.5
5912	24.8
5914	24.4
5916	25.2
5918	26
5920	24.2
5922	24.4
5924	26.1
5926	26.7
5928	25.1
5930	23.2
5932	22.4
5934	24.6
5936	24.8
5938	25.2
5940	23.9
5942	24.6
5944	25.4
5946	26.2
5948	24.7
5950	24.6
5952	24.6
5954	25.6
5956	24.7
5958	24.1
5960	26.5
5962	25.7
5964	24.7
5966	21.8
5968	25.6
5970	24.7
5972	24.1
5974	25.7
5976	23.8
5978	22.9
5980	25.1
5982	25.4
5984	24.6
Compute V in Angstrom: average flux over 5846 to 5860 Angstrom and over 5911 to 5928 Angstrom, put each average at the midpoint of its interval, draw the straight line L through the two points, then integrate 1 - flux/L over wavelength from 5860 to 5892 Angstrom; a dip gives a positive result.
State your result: 2.6 Angstrom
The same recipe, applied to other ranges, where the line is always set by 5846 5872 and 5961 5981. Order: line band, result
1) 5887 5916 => 5.4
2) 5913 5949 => -0.9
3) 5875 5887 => 0.4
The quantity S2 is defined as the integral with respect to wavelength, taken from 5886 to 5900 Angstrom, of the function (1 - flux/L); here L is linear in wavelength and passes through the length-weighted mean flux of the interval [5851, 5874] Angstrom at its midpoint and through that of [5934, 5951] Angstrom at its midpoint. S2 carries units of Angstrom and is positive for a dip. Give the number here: 5.7 Angstrom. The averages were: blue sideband 23.9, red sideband 24.9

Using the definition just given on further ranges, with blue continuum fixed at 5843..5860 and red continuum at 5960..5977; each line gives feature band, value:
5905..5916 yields -0.3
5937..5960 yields -0.4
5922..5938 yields -0.3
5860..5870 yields -0.1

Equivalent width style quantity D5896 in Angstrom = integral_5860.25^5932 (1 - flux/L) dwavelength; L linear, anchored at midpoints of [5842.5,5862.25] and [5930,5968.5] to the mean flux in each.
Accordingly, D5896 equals 5.2 Angstrom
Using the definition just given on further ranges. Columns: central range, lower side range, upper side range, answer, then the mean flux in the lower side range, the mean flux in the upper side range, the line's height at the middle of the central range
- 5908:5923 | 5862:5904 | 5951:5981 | -1.8 Angstrom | 20.8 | 24.6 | 22.3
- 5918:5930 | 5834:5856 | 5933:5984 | -0.3 Angstrom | 24.4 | 24.8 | 24.6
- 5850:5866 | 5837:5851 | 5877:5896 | -0.7 Angstrom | 24.6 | 18.3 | 22.5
